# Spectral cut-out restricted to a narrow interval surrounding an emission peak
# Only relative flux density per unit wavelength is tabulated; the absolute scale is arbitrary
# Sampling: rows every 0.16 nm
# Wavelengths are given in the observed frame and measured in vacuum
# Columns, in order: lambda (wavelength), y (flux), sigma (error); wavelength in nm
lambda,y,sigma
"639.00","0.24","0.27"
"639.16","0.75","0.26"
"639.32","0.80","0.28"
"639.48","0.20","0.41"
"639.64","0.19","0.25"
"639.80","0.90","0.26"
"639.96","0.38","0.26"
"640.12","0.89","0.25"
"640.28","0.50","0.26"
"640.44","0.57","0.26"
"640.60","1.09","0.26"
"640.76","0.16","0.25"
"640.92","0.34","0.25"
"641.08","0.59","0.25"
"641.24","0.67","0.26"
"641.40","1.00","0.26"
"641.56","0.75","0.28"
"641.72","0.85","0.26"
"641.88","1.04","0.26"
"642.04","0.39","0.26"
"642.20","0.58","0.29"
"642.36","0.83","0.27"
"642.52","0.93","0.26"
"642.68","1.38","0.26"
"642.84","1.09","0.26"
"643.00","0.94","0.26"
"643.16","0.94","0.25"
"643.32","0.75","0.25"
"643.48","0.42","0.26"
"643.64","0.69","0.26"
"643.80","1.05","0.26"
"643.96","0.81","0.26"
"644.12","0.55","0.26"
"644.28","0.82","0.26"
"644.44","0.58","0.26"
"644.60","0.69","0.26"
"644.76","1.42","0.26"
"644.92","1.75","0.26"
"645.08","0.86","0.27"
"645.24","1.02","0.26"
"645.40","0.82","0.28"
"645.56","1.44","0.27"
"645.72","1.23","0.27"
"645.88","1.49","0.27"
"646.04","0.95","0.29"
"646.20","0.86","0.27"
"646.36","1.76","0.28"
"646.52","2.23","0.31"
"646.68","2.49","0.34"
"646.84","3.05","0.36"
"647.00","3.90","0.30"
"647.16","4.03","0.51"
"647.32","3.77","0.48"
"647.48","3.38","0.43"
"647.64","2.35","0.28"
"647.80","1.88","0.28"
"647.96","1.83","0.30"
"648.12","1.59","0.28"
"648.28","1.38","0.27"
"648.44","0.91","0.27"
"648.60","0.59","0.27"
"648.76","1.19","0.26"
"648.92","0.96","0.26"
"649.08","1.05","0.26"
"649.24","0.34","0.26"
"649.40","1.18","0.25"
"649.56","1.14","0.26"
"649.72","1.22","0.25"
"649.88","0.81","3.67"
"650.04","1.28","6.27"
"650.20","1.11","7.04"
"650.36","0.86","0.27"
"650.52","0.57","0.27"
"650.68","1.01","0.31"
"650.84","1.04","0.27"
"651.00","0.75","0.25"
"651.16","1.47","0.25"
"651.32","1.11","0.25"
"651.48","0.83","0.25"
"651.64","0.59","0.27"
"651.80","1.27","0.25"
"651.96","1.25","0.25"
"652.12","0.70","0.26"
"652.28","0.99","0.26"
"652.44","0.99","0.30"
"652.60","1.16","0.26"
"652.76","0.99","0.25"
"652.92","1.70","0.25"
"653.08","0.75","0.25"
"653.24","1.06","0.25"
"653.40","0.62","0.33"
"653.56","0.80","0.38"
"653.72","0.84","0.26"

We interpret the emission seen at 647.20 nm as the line [O II]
